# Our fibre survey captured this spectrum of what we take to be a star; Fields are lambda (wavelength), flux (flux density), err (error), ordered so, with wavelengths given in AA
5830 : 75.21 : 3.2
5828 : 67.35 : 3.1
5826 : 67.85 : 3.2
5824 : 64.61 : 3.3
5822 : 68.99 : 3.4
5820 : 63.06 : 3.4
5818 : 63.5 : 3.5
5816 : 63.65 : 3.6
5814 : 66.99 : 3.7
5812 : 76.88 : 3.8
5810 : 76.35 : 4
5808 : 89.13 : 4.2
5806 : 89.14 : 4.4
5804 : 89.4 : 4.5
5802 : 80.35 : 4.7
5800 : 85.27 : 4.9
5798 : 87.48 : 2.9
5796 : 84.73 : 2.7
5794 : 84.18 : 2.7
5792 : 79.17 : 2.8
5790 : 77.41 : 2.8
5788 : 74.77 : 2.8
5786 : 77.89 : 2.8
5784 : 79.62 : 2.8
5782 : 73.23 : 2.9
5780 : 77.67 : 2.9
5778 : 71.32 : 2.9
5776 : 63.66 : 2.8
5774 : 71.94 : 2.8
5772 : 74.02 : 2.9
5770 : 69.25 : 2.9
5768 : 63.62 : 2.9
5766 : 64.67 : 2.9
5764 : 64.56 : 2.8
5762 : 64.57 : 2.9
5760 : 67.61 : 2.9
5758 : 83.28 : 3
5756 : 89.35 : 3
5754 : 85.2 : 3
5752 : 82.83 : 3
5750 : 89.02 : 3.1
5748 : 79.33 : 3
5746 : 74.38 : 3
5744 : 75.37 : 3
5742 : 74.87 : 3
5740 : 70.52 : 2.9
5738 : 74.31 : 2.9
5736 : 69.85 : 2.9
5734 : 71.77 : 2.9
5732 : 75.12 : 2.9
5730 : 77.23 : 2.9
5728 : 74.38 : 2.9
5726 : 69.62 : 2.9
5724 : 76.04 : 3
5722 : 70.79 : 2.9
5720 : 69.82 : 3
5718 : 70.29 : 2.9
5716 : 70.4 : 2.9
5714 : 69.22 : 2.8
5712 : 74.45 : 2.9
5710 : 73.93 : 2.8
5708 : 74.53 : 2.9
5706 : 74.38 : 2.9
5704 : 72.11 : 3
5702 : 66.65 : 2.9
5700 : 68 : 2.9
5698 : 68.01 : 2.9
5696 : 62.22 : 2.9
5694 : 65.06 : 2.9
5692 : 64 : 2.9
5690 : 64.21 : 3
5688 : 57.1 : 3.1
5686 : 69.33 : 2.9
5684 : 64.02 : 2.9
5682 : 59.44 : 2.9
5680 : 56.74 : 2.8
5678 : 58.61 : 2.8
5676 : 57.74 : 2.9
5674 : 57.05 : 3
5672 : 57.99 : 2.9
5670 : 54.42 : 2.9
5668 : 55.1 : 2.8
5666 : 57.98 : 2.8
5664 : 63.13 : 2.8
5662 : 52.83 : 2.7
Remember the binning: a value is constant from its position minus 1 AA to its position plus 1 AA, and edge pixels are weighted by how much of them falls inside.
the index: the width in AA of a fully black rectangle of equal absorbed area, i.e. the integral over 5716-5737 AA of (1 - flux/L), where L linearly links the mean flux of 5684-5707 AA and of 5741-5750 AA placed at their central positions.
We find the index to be 0.23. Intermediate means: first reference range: 66.4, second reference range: 77.4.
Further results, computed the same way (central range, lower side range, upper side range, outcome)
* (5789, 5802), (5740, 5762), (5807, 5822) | -1.65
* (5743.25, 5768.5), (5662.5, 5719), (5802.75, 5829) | -2.62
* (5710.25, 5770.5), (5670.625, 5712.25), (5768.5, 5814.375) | -2.09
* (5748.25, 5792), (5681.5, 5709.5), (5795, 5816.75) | 0.89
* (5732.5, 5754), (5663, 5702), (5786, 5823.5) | -2.23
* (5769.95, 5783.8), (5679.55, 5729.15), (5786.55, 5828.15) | 0.34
